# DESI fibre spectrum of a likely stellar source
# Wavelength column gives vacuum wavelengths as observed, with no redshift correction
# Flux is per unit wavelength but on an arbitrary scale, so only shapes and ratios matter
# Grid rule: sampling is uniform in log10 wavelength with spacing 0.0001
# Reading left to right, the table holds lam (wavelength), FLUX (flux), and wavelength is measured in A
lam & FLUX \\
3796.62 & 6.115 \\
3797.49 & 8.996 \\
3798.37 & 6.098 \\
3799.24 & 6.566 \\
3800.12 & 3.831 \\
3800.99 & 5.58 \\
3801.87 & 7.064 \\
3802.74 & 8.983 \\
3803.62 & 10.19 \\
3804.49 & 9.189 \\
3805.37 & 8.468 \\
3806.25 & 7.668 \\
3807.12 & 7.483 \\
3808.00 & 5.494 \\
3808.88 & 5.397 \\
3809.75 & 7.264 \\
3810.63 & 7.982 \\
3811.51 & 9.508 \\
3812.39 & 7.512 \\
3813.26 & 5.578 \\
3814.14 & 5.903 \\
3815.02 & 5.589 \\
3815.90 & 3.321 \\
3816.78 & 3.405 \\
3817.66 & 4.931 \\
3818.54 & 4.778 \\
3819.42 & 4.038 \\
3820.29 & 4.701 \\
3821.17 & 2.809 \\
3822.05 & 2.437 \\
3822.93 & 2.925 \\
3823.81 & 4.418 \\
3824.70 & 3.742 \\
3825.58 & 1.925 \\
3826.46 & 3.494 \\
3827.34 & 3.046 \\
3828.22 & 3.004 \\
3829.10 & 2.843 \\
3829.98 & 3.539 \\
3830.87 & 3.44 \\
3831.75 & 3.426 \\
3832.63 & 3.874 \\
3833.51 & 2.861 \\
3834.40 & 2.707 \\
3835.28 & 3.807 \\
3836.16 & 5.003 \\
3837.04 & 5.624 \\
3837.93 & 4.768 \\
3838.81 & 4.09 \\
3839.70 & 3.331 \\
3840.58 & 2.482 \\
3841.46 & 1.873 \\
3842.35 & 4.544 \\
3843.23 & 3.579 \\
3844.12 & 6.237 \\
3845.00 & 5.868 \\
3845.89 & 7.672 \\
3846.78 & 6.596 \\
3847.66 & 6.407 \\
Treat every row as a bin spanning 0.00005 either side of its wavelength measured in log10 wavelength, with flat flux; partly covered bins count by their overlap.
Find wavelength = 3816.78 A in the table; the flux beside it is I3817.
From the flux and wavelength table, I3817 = 3.405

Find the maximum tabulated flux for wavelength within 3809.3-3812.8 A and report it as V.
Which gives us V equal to 9.508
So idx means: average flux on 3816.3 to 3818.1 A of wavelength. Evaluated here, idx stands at 4.14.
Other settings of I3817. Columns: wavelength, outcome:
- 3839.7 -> 3.331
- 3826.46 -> 3.494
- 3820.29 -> 4.701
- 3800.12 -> 3.831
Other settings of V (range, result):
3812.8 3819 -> 5.903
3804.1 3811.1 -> 9.189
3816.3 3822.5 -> 4.931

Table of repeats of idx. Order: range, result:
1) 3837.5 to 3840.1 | 4.07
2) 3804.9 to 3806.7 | 8.07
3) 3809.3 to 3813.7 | 7.57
